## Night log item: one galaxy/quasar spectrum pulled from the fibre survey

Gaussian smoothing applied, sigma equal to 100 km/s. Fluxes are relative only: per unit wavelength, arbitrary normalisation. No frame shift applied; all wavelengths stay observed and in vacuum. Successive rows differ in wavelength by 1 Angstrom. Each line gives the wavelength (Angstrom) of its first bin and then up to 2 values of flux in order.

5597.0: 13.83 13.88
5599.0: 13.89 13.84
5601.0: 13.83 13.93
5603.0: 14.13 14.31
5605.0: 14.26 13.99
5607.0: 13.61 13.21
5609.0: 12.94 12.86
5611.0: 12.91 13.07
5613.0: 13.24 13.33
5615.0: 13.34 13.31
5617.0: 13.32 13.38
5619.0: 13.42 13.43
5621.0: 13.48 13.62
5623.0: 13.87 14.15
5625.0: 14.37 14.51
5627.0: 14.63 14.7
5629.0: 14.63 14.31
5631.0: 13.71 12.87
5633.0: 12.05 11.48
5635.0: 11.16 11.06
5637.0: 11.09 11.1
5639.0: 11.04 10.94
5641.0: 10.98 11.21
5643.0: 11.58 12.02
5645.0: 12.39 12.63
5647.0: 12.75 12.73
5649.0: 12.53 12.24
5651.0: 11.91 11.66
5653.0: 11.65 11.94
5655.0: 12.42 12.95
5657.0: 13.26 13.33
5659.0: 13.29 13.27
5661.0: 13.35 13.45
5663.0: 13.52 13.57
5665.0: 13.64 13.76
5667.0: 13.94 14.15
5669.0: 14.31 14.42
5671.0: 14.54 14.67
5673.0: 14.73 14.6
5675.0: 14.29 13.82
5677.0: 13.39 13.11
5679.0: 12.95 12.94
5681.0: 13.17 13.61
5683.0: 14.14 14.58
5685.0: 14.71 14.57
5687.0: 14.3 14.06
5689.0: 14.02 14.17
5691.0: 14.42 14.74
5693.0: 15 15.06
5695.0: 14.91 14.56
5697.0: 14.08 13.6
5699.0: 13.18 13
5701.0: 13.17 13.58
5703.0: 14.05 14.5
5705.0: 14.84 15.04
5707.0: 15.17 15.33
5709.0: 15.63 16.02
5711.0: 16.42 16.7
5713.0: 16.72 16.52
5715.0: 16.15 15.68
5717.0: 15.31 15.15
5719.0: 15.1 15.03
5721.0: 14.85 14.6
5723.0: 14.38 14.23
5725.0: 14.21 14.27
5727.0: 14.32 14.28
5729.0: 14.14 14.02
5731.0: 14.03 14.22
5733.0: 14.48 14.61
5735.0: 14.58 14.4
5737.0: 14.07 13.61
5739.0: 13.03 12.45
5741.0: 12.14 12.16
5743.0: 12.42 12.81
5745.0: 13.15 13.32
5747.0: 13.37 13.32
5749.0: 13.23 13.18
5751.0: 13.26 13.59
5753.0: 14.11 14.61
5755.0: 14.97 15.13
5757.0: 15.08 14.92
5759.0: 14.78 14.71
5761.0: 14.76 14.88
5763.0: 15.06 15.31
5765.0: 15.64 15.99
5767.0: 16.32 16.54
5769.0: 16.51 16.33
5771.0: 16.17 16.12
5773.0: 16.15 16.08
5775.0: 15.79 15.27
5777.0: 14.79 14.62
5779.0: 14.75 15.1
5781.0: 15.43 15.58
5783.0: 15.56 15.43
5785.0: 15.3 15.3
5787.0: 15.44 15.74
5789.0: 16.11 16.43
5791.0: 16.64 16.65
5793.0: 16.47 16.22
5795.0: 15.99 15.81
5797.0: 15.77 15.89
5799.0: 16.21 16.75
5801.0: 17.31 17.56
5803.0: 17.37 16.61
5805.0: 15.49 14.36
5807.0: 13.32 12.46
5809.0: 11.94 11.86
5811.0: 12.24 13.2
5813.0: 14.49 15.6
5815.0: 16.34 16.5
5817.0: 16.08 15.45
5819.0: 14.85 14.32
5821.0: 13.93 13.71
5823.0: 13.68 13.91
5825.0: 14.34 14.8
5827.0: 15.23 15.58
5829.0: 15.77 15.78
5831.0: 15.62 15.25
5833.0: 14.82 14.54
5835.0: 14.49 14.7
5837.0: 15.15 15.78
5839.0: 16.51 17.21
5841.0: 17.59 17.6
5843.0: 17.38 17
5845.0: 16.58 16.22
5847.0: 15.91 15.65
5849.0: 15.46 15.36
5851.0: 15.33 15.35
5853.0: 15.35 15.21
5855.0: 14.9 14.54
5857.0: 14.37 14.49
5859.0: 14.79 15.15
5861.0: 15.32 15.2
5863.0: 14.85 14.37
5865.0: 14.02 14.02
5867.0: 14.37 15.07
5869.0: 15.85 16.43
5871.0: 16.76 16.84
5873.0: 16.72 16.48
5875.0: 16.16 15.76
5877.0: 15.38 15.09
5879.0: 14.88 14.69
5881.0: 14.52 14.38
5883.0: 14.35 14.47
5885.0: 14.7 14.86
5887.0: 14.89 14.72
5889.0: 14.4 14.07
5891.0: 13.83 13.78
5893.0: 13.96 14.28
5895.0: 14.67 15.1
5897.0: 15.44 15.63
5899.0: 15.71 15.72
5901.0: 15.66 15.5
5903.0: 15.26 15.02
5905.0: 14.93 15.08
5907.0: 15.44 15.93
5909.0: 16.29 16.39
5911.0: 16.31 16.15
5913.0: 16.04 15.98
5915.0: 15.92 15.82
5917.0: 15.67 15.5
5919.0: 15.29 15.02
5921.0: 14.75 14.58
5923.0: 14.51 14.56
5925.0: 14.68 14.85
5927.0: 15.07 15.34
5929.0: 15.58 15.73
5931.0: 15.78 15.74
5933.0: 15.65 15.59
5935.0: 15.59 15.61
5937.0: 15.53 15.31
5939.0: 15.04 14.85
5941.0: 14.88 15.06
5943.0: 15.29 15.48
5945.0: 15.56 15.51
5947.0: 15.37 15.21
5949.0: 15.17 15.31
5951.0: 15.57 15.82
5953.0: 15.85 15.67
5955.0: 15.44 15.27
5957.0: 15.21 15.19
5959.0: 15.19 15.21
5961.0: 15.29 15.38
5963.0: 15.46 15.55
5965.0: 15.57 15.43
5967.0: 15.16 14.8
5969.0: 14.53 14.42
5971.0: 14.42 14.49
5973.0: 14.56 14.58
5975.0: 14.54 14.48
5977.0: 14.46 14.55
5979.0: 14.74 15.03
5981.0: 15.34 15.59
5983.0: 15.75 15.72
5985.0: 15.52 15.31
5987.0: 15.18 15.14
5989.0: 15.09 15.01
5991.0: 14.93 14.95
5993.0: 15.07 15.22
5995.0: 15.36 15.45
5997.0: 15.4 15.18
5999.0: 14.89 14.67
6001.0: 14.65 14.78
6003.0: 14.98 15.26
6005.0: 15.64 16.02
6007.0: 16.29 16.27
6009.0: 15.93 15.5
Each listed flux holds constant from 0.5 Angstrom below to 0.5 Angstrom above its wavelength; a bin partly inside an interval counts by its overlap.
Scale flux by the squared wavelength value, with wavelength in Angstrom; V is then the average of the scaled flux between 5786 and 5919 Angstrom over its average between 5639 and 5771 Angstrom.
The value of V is 1.15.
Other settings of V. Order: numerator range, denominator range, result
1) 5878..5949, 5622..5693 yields 1.25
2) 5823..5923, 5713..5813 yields 1.07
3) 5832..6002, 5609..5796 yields 1.16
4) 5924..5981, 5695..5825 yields 1.09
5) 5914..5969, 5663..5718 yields 1.15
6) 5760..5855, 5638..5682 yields 1.25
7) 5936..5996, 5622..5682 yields 1.30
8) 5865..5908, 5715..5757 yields 1.13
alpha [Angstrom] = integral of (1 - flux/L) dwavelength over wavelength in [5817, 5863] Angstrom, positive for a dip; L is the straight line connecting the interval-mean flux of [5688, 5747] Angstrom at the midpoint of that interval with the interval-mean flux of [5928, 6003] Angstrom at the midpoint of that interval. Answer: -1.7 Angstrom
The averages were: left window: 14.4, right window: 15.2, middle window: 15.3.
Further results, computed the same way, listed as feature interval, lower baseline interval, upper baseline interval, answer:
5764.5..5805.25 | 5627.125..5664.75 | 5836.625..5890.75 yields -4.64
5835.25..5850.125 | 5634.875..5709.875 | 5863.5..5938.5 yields -1.49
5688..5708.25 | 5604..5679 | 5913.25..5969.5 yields -1.15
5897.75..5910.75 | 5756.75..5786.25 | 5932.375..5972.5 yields -0.22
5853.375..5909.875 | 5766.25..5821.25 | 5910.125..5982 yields 0.95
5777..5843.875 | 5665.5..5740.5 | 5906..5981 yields -2.51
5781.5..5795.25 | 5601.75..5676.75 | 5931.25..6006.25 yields -1.80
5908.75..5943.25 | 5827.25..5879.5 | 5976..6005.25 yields -0.22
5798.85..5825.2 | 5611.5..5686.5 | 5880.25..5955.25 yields -0.70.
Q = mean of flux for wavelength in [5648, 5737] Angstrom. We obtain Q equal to 14.2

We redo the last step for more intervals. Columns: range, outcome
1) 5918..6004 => 15.2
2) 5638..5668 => 12.6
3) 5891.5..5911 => 15.3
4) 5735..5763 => 13.8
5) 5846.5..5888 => 15.2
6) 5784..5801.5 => 16.1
